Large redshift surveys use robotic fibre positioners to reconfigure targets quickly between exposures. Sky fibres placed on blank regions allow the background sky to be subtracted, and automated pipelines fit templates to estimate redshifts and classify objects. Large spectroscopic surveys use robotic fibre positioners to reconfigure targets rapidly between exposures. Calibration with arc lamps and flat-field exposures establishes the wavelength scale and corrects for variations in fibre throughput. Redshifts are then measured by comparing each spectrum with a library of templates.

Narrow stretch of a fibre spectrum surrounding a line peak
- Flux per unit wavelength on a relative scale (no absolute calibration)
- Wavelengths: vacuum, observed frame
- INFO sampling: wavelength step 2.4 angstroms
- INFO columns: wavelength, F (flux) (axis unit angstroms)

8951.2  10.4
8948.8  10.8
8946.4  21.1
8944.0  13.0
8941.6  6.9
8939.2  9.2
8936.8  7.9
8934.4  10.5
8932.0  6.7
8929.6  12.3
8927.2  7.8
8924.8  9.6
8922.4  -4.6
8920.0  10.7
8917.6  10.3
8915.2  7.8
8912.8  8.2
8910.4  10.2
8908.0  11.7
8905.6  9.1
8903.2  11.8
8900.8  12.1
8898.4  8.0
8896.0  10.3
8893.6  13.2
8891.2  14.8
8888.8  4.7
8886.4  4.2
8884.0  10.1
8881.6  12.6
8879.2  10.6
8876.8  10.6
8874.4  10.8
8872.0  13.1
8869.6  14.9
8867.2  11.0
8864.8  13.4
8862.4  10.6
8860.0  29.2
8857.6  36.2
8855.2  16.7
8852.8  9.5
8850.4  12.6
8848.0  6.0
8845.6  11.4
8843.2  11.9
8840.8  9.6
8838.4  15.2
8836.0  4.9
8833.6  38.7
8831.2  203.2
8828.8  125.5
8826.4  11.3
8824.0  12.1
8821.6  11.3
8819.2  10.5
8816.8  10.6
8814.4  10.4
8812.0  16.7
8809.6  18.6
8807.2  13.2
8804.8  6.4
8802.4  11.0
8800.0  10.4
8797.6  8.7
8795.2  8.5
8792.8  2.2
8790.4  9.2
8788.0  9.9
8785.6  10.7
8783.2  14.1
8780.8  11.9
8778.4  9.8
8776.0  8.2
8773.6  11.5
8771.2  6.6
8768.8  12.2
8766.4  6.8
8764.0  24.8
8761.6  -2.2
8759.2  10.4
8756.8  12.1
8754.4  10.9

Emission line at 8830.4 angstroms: Halpha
